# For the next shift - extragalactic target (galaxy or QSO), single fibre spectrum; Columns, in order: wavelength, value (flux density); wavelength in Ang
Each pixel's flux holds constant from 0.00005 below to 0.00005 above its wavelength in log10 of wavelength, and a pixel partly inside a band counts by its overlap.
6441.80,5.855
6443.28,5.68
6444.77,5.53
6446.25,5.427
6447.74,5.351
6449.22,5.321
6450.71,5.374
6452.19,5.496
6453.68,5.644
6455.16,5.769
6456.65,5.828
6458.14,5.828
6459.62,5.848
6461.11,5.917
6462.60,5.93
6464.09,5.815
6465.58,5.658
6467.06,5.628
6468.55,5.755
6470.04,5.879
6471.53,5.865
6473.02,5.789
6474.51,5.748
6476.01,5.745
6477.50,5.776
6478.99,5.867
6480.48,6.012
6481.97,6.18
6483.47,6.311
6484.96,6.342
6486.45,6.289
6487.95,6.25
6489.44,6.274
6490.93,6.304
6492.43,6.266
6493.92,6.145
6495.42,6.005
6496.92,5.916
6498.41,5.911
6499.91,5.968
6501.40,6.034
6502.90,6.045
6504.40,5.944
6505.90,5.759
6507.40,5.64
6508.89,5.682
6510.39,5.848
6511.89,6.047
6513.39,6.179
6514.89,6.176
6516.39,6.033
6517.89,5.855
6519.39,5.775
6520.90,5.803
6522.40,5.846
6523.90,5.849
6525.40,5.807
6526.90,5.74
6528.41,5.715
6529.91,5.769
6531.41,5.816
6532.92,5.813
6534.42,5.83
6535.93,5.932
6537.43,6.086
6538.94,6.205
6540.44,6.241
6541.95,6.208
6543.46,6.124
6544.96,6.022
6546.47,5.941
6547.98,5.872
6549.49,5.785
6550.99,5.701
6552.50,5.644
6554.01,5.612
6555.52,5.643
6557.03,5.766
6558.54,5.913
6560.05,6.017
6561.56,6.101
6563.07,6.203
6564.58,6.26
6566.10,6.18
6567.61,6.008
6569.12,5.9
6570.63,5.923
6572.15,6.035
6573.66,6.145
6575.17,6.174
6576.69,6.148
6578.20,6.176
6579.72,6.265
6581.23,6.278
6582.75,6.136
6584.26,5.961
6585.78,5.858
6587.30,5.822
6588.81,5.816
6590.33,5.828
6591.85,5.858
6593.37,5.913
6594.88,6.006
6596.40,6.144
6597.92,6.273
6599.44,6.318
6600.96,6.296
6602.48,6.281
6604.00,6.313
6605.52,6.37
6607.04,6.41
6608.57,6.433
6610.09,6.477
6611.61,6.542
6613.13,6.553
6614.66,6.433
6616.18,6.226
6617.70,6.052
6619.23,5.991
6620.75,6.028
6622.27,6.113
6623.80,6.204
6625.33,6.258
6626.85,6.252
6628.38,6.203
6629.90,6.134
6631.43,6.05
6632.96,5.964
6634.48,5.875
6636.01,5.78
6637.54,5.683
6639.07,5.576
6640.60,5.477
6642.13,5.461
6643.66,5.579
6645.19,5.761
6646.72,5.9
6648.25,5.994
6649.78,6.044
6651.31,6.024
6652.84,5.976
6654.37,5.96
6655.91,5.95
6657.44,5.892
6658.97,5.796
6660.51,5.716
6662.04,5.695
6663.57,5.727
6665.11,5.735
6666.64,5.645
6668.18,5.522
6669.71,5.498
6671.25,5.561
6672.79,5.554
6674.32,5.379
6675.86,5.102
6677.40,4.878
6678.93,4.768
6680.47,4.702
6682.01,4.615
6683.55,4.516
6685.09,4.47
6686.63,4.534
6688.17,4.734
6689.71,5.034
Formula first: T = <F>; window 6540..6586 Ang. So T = 6.01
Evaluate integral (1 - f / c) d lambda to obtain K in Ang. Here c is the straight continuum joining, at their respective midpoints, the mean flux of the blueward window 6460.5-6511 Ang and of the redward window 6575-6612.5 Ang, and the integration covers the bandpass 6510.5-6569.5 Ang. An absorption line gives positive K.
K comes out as 1.2 Ang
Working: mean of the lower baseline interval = 5.96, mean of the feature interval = 5.93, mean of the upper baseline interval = 6.17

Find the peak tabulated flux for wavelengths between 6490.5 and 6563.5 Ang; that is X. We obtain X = 6.304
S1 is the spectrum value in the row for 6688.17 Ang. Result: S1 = 4.734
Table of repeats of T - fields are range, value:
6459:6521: 5.96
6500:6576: 5.93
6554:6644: 6.07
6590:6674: 5.98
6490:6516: 6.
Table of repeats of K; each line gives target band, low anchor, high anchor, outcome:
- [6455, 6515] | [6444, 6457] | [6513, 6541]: -2.7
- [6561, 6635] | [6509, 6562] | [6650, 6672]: -3.9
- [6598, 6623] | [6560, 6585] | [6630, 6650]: -1.6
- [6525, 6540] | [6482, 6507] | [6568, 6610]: 0.6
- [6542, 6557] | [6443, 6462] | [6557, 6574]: 0.4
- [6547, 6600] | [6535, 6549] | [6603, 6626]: 1.5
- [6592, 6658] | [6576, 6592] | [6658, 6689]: -5.0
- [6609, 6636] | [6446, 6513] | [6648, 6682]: -2.6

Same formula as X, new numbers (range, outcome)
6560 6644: 6.553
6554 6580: 6.265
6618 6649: 6.258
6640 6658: 6.044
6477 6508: 6.342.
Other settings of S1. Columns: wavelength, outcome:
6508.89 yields 5.682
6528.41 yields 5.715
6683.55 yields 4.516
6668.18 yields 5.522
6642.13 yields 5.461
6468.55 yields 5.755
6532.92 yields 5.813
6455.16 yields 5.769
